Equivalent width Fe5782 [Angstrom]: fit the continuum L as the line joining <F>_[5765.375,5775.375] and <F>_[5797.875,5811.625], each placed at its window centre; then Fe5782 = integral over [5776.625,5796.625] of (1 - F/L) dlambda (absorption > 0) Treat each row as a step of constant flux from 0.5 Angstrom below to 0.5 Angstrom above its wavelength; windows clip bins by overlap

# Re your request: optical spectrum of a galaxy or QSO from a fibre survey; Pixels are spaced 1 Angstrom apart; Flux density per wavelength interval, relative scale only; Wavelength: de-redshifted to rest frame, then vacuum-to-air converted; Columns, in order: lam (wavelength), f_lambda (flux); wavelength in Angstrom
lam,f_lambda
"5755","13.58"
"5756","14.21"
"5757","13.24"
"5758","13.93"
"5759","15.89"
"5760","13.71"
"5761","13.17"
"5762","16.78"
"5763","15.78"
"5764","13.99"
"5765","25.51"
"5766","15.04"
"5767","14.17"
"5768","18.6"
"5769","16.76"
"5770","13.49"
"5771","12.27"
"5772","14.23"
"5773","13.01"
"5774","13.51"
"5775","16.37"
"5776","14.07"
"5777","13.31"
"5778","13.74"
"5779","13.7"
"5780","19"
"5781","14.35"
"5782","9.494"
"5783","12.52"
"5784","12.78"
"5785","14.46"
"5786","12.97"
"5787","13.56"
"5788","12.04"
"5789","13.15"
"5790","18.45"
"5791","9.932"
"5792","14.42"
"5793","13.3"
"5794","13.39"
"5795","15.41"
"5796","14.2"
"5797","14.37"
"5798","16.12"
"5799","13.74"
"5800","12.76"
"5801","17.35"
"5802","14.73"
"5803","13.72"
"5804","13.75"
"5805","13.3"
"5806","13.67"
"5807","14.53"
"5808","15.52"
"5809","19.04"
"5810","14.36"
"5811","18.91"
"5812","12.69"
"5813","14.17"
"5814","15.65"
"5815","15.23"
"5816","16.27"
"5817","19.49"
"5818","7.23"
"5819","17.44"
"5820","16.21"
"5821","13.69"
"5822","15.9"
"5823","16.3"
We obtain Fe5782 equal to 1.7 Angstrom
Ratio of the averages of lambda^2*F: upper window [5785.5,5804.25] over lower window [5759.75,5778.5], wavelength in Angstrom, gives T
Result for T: 0.94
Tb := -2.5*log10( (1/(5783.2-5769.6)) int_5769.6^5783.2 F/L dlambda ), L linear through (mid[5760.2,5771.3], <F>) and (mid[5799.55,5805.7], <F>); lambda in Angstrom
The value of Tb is 0.12 mag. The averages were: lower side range 16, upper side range 14.3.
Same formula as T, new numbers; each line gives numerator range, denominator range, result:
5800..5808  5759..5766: 0.89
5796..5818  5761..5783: 1.01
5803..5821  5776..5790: 1.11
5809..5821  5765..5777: 1.03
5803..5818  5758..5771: 0.97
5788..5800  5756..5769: 0.90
